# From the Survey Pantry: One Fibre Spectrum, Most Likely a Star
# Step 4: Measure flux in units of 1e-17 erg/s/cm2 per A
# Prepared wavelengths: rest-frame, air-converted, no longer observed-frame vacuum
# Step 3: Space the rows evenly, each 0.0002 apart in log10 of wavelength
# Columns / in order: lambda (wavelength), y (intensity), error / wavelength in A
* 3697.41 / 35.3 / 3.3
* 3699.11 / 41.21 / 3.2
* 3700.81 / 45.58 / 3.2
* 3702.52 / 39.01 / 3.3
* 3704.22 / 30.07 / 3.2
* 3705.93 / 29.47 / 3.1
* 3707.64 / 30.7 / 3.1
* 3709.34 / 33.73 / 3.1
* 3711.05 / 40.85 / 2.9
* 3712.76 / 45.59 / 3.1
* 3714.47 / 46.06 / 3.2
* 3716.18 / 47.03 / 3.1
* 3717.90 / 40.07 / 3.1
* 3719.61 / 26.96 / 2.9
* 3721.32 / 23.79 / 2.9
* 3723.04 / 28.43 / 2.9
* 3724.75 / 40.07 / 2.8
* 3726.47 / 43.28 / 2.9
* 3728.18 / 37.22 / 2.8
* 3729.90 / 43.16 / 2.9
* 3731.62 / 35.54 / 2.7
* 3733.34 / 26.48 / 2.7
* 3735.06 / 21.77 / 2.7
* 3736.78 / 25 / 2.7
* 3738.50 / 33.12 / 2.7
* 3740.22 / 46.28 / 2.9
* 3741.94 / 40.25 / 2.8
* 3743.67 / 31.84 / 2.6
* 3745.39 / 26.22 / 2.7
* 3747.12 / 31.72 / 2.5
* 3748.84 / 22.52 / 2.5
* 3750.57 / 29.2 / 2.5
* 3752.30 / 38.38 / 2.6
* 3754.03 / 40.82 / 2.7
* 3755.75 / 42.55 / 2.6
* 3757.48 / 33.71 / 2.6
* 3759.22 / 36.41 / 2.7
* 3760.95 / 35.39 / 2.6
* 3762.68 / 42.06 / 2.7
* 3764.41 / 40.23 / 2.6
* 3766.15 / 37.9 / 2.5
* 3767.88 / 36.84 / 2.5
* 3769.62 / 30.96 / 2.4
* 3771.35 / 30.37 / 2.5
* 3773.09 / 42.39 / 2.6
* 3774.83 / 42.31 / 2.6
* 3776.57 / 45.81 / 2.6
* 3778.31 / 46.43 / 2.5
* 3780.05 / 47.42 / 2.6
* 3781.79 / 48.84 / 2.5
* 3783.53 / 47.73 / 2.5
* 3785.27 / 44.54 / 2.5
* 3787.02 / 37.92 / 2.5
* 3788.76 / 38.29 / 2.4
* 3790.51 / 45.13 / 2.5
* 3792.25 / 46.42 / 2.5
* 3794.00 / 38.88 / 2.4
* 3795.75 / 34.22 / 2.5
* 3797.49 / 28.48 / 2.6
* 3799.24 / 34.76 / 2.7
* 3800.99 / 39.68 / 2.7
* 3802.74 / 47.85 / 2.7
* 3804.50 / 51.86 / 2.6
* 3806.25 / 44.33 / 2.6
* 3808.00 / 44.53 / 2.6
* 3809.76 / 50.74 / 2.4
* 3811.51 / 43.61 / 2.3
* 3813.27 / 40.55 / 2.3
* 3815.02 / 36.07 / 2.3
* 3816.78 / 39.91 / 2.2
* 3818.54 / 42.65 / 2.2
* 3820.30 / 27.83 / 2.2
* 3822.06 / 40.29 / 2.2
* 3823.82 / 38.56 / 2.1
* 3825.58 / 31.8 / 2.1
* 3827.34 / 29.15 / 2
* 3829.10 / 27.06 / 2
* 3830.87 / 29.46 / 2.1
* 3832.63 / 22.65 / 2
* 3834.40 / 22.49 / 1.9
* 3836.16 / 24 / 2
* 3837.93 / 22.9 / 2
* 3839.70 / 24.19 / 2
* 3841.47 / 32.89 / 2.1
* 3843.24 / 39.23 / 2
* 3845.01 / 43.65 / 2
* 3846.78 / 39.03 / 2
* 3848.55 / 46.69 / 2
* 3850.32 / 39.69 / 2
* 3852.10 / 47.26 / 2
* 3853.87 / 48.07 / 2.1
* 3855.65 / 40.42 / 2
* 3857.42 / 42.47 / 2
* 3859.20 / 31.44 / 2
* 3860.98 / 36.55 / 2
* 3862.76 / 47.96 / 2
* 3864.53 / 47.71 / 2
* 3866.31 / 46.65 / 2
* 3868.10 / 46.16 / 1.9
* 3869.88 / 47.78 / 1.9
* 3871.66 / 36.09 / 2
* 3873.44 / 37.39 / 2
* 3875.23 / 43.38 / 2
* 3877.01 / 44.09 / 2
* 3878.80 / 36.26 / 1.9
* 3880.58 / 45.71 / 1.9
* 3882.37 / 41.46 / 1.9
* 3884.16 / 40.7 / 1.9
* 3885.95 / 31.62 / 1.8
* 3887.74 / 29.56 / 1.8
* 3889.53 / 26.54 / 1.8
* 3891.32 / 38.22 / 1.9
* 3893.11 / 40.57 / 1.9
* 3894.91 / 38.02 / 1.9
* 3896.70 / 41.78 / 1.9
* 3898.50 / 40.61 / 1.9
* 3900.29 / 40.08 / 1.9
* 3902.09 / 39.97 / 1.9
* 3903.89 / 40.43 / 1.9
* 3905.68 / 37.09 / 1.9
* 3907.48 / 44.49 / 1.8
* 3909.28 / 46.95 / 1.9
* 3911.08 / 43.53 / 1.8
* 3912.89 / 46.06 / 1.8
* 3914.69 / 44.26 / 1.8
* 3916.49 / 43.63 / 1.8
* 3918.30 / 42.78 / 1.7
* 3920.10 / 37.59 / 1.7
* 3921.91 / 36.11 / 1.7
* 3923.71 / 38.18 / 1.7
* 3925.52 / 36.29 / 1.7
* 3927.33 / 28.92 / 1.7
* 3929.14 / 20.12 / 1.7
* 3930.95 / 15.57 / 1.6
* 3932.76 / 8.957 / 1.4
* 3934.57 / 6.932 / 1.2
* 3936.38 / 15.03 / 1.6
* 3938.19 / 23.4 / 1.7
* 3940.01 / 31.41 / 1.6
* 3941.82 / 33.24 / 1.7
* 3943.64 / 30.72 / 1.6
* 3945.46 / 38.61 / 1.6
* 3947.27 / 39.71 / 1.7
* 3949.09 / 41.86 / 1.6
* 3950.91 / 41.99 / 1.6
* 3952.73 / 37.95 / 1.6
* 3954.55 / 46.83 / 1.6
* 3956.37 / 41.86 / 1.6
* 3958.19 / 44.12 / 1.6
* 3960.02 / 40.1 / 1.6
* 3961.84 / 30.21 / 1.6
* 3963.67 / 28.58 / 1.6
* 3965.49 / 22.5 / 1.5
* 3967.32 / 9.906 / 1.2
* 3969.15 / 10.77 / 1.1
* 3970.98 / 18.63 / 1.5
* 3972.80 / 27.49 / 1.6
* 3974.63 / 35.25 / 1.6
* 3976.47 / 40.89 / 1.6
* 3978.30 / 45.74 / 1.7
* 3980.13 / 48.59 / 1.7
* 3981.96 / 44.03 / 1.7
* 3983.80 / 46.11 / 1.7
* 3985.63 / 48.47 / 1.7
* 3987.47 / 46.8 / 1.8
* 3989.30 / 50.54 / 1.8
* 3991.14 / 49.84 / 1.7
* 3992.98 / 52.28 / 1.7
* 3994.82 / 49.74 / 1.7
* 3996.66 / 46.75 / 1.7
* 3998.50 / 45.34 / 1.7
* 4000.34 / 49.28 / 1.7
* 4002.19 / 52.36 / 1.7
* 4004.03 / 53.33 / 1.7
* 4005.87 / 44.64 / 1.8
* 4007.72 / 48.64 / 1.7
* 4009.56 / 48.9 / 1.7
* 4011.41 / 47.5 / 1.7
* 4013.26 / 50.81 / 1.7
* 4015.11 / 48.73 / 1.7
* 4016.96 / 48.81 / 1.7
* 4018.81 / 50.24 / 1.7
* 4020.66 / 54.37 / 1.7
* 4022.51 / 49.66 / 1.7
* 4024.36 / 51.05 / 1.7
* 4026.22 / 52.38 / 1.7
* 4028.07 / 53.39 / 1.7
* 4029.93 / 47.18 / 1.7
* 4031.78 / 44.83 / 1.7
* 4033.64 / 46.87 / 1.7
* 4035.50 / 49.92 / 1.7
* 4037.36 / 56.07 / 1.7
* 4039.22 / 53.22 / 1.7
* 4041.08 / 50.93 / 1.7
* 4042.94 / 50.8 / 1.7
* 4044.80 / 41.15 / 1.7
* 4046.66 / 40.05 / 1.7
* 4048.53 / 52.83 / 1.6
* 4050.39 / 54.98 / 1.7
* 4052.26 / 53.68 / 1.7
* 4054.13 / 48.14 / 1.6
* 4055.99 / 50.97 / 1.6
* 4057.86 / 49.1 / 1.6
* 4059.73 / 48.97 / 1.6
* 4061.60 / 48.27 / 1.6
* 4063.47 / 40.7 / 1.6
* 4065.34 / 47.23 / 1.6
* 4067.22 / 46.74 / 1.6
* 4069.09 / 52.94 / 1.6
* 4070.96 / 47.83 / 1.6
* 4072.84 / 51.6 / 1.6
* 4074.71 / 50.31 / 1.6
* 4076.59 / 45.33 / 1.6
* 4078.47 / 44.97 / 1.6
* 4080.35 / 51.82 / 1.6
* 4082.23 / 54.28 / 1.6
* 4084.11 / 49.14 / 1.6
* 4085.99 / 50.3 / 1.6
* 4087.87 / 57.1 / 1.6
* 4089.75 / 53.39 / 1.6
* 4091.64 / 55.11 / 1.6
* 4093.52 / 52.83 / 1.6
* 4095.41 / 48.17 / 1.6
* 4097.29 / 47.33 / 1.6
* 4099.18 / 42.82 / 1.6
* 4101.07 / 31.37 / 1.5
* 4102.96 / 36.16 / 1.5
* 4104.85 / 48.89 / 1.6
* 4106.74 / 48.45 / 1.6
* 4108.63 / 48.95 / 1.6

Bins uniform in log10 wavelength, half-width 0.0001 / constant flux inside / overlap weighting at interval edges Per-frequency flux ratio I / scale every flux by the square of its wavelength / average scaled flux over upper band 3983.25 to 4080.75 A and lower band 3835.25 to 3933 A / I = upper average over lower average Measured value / 1.38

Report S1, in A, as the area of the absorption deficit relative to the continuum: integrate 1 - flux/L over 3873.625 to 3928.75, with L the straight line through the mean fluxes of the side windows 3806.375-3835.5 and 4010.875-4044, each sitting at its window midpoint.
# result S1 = 2.7 A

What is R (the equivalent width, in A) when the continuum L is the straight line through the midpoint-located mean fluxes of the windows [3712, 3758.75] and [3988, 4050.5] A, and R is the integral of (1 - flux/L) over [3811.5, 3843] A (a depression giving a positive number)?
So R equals 6.2 A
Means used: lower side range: 35.1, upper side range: 49.5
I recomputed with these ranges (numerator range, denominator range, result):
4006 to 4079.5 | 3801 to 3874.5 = 1.42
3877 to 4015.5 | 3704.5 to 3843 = 1.14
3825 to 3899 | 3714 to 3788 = 1.07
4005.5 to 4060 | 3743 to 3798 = 1.48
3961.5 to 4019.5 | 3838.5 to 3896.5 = 1.13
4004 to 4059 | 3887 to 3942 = 1.55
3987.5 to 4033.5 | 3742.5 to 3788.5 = 1.47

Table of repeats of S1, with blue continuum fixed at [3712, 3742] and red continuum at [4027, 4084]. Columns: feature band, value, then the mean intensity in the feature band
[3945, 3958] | 1.01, 41.5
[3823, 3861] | 5.76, 34.5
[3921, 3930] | 2.45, 32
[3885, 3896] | 2.14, 34.3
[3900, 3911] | 0.36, 41.7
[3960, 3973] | 6.68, 22.2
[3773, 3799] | -2.59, 42.1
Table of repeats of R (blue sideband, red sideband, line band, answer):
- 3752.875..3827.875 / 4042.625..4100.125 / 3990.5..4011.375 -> -0.9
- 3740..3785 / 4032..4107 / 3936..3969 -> 8.6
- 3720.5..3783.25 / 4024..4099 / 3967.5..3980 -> 4.4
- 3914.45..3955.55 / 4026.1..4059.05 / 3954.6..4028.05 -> -2.8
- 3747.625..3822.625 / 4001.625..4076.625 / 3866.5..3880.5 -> 0.4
